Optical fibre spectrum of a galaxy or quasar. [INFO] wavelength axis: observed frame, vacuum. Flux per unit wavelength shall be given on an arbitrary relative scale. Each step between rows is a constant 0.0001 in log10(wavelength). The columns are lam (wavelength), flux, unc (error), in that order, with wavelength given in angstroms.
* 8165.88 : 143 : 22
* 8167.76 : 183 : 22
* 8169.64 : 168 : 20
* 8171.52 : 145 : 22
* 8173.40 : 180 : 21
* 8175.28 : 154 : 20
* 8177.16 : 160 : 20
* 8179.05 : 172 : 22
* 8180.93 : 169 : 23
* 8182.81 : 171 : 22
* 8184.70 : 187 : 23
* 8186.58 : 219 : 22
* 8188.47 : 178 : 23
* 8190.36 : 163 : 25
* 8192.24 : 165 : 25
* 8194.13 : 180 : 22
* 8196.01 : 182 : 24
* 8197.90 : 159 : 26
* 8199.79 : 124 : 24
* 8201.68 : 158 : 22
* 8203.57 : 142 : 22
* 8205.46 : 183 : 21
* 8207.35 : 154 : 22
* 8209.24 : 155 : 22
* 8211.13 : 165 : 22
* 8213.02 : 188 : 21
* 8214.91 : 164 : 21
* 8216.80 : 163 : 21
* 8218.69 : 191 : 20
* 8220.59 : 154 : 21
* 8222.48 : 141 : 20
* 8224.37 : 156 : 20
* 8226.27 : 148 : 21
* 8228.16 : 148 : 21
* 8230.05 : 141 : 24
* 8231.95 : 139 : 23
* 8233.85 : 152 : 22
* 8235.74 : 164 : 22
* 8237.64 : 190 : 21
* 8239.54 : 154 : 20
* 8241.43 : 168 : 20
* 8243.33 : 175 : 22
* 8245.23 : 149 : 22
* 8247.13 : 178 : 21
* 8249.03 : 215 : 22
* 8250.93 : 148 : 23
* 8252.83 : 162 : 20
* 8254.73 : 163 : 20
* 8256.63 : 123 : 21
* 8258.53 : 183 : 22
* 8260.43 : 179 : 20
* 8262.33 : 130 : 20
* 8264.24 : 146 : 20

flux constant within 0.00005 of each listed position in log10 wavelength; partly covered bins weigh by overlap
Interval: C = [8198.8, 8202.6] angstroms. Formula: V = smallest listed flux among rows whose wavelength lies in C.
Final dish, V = 124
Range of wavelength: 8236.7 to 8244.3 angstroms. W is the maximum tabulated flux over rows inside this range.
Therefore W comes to 190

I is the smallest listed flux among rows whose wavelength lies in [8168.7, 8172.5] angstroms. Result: 145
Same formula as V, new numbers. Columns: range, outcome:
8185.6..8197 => 163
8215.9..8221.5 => 154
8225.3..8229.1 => 148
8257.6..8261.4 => 179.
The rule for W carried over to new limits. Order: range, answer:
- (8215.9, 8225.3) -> 191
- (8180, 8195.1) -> 219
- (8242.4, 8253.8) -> 215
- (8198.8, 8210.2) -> 183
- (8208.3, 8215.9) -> 188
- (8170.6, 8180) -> 180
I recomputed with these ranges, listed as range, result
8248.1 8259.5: 123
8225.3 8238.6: 139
